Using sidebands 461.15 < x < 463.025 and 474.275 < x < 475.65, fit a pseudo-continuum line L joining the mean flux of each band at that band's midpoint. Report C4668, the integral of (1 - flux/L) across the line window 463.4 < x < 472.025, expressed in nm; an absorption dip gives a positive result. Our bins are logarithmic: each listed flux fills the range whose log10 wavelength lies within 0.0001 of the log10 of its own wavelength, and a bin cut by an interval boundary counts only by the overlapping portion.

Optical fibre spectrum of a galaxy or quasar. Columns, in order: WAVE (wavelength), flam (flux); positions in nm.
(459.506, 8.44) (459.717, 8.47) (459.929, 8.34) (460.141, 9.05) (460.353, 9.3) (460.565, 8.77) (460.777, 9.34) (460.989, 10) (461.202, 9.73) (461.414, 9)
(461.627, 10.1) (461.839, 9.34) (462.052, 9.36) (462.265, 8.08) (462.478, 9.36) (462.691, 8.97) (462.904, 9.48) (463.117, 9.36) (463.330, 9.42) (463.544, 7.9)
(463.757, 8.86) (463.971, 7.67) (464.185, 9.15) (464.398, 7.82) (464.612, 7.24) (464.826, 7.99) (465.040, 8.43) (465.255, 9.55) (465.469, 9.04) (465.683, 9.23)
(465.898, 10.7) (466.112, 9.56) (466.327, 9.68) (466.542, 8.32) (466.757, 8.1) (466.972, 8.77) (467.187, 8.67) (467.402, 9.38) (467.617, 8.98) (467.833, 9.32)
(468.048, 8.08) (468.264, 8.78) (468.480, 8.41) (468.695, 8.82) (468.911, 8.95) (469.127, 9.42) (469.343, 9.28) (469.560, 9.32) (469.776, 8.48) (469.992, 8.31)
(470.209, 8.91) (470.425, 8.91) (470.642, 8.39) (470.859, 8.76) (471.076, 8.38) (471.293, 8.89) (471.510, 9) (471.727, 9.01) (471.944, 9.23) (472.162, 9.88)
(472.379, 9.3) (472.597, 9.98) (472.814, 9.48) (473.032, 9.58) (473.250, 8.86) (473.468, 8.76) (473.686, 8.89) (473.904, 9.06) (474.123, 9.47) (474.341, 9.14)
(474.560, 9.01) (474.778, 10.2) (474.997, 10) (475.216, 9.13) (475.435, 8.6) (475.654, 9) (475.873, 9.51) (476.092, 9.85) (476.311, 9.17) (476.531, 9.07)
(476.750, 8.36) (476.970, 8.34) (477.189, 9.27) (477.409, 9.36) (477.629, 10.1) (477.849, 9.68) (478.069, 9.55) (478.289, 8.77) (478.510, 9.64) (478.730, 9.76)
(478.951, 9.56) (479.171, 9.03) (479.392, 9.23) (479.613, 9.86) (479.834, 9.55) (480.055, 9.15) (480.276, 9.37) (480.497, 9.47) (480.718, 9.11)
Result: 0.46 nm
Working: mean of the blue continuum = 9.26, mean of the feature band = 8.79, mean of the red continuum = 9.32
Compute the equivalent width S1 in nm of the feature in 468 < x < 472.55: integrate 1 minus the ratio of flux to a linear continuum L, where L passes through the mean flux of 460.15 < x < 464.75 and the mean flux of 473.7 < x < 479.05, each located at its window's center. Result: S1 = 0.123 nm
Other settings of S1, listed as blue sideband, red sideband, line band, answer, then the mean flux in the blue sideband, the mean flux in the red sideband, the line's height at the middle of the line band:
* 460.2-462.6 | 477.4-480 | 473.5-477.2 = 0.12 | 9.3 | 9.5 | 9.46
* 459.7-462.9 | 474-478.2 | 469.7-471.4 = 0.11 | 9.18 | 9.3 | 9.25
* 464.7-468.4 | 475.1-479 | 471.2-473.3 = -0.05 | 8.96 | 9.26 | 9.12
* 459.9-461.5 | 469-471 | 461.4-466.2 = 0.09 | 9.24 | 8.85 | 9.11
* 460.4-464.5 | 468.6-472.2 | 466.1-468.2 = 0.03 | 9.04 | 8.92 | 8.97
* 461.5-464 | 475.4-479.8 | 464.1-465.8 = 0.10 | 9.03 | 9.3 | 9.07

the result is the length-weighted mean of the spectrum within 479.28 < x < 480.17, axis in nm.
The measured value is 9.44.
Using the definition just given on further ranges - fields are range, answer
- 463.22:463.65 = 8.66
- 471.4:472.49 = 9.28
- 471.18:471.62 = 8.94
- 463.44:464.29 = 8.39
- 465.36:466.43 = 9.65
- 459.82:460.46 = 8.89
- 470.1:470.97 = 8.74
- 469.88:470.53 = 8.71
